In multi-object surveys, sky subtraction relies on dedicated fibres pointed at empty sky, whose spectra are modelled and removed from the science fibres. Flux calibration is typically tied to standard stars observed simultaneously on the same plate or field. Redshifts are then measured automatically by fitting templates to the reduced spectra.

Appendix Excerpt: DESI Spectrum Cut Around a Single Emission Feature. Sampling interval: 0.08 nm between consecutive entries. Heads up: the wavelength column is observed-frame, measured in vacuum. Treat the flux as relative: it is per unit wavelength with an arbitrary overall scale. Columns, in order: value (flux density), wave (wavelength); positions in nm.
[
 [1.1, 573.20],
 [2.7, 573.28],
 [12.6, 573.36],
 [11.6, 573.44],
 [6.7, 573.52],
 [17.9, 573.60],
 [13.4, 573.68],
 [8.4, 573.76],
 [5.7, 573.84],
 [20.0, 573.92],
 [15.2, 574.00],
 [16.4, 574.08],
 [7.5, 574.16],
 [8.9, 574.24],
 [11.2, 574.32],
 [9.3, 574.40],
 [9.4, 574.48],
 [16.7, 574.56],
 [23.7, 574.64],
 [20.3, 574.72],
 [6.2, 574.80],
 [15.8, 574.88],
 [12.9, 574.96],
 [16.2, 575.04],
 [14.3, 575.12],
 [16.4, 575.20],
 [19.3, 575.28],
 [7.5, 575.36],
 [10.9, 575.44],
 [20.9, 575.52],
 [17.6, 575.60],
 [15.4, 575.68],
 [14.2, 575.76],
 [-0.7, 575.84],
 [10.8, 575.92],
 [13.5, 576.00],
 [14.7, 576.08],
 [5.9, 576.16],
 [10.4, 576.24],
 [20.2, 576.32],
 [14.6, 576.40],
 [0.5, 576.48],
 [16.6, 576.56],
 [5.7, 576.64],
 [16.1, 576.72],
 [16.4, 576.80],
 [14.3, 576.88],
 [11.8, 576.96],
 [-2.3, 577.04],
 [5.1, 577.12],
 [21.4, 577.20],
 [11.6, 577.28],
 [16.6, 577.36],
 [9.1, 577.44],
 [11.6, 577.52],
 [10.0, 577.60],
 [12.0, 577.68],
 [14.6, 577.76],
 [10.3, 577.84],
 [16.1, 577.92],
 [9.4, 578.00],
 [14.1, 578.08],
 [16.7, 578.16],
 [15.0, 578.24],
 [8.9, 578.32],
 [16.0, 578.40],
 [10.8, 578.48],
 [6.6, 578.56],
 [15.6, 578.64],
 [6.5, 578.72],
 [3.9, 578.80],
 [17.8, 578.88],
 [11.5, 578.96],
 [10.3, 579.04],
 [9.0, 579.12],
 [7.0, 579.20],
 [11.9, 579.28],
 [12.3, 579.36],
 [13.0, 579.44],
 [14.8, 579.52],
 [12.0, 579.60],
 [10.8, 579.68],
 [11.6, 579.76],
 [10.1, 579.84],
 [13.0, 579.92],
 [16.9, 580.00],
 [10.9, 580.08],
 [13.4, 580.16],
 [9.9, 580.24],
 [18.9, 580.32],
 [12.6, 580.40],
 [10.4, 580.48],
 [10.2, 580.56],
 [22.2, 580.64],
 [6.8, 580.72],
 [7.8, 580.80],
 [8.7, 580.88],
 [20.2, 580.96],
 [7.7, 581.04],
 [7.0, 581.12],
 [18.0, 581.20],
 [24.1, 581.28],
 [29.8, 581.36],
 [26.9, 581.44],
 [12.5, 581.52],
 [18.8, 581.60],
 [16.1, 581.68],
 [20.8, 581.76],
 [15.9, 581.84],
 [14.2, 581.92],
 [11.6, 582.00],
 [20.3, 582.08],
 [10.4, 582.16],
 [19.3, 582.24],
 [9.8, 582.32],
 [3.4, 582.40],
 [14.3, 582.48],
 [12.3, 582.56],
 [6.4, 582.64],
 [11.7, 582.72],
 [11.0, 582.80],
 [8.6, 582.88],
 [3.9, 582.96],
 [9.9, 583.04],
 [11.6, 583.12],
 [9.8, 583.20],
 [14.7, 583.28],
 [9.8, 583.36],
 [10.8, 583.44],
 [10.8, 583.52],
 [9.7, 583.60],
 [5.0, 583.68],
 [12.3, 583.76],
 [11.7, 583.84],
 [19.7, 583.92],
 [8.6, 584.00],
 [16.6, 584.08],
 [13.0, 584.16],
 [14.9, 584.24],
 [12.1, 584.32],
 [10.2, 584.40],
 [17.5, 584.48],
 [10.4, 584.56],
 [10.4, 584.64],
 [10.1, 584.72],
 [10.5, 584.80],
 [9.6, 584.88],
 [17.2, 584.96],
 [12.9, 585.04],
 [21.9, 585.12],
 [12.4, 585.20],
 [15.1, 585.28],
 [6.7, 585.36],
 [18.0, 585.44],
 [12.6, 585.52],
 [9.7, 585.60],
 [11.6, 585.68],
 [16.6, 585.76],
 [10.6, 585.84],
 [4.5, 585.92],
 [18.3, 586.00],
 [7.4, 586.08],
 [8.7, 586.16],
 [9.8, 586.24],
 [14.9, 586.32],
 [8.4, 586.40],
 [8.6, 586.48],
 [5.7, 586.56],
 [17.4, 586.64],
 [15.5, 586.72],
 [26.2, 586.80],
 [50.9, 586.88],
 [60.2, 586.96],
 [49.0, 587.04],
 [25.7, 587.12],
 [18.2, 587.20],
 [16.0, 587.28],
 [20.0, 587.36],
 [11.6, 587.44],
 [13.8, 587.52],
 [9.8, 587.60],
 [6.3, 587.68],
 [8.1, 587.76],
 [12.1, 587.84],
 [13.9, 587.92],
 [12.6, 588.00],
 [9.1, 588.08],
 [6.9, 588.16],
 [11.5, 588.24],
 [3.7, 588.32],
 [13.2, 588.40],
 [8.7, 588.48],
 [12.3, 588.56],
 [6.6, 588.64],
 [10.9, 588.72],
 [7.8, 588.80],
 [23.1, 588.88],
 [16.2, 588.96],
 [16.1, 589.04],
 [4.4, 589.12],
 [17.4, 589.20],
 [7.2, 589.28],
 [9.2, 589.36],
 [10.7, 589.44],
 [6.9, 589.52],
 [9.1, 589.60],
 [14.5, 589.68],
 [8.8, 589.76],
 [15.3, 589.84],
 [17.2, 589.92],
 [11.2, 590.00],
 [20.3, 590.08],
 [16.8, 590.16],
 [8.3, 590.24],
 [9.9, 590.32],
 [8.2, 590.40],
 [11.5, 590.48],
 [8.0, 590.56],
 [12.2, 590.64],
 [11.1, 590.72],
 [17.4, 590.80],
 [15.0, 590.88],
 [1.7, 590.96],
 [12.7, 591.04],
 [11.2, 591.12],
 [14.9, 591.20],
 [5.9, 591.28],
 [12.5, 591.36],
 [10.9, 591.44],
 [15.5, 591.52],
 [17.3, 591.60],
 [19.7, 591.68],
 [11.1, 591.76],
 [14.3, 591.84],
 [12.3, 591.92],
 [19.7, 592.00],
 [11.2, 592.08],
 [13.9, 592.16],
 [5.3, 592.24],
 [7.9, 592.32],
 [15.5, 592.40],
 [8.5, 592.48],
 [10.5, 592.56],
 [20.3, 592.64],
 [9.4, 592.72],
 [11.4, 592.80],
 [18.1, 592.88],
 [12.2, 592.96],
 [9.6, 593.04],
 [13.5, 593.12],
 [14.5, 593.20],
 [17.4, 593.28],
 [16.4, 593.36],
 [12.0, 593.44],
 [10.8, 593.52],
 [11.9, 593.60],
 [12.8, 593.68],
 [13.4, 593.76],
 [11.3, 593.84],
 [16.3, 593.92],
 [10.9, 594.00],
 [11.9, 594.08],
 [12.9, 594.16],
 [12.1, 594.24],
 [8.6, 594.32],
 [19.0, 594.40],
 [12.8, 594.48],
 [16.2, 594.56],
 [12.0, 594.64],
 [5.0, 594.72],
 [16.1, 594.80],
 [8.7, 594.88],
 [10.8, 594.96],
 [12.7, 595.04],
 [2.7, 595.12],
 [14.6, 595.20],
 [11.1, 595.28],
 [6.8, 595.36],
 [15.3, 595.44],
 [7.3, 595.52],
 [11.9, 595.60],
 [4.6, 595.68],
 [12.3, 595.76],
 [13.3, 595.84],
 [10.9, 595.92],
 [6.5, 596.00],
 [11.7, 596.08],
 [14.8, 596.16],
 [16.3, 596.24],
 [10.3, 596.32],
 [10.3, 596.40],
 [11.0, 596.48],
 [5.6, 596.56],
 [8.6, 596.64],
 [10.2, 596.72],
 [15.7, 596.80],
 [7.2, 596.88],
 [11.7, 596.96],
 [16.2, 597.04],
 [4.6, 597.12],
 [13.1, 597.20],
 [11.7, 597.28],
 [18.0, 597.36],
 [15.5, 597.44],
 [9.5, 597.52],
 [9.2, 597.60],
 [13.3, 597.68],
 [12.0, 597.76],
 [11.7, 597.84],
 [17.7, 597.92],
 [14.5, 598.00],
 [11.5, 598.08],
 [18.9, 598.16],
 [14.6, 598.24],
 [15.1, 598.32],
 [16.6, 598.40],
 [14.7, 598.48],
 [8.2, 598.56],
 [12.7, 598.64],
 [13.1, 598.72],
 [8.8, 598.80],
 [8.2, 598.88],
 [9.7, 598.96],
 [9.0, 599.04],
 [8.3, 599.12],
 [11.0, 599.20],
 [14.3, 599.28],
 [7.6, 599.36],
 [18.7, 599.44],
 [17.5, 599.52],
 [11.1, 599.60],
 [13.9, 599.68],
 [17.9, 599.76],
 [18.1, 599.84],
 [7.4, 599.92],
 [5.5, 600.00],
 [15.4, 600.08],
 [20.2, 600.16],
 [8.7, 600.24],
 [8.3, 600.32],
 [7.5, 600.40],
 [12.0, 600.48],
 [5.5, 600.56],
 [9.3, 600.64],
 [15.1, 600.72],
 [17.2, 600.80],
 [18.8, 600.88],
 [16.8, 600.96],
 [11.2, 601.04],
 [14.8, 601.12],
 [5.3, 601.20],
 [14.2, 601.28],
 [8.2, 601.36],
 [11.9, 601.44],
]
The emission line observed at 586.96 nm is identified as [O III] 5007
